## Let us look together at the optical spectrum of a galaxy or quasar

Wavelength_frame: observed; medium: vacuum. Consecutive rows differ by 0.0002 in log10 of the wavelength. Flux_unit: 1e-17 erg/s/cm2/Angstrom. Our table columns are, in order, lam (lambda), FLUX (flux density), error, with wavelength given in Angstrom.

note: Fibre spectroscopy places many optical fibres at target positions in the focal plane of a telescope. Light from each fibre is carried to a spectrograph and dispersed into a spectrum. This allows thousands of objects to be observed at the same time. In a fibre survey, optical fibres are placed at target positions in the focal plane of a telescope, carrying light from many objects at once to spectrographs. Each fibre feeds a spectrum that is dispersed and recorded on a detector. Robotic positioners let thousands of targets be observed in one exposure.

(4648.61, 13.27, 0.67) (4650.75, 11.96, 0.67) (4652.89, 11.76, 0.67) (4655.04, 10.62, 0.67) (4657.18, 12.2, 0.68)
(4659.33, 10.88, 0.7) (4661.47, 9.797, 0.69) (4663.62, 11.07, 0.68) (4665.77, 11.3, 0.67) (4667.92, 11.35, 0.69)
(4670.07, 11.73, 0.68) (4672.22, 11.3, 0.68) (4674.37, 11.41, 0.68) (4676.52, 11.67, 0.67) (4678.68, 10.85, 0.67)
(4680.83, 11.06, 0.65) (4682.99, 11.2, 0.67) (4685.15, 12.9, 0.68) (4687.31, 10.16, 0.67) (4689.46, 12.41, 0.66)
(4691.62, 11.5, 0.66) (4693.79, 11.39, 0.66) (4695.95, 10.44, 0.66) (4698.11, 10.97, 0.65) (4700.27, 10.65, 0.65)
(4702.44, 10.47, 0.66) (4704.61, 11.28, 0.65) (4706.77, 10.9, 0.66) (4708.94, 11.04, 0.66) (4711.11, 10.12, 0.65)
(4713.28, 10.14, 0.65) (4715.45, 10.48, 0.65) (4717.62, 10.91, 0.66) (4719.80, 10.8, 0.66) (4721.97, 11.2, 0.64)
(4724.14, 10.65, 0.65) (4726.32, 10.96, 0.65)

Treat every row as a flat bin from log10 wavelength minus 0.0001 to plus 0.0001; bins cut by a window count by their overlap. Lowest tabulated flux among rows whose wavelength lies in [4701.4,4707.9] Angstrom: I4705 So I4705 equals 10.47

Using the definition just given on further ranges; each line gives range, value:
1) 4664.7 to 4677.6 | 11.3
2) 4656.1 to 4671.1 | 9.797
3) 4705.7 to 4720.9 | 10.12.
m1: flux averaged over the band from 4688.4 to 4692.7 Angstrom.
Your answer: 12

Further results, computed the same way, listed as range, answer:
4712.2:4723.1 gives 10.7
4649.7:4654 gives 11.8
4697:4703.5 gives 10.7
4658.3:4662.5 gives 10.4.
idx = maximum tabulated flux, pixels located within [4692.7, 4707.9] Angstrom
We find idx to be 11.39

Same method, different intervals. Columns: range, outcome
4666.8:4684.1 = 11.73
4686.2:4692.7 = 12.41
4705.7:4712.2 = 11.04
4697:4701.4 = 10.97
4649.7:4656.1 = 11.96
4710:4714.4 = 10.14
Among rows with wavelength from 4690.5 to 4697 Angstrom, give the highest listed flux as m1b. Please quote 11.5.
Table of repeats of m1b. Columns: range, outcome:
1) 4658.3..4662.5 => 10.88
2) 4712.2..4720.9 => 10.91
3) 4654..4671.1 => 12.2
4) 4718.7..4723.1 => 11.2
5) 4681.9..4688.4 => 12.9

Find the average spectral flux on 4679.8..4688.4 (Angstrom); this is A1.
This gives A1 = 11.3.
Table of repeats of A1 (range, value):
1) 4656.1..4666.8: 11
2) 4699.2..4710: 10.9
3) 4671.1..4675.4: 11.4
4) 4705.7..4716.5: 10.5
